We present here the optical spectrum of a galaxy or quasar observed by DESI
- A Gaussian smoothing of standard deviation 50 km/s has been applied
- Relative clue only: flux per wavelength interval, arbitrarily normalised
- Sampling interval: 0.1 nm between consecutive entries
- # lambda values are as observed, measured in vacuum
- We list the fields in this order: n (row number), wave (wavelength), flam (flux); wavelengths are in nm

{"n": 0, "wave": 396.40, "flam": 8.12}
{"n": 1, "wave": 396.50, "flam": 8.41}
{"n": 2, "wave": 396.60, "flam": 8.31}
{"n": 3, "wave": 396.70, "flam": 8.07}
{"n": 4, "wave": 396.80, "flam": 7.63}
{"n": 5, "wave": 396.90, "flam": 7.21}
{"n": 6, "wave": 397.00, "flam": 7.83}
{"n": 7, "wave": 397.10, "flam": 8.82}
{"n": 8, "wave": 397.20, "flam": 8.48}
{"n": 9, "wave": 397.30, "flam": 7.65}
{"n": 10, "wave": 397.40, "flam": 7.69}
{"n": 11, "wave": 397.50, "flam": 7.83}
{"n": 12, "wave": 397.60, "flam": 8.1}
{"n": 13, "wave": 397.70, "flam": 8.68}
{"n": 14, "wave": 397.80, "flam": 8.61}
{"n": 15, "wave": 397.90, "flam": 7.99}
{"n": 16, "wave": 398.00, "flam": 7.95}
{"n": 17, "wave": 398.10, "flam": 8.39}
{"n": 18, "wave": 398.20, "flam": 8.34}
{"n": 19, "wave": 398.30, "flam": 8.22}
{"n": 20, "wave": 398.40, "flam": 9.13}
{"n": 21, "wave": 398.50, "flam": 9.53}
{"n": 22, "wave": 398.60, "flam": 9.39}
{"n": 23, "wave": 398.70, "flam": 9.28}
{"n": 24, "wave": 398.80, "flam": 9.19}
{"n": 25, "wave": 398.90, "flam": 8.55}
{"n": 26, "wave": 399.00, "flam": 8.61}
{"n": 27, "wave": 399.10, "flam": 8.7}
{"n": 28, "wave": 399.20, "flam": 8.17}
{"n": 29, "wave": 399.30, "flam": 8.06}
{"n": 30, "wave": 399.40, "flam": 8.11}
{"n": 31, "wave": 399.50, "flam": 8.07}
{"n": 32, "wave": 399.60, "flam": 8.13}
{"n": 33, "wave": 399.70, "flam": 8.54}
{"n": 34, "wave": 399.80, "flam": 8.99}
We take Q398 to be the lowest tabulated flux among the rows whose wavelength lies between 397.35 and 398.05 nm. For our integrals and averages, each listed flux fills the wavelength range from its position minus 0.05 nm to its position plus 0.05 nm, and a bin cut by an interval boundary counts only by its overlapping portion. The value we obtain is 7.69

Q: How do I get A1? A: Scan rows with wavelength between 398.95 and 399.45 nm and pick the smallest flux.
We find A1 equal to 8.06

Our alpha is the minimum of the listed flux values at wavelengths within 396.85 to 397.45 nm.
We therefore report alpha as 7.21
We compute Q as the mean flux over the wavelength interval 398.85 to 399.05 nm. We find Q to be 8.58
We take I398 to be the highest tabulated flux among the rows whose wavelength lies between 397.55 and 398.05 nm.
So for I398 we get 8.68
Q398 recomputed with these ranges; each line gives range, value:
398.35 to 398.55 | 9.13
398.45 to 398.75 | 9.28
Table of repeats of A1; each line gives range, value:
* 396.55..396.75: 8.07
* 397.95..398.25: 7.95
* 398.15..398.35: 8.22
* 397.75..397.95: 7.99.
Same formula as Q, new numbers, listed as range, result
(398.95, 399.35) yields 8.39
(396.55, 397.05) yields 7.81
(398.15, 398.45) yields 8.56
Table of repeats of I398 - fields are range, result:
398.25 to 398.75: 9.53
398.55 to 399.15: 9.39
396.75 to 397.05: 7.83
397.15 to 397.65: 8.48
